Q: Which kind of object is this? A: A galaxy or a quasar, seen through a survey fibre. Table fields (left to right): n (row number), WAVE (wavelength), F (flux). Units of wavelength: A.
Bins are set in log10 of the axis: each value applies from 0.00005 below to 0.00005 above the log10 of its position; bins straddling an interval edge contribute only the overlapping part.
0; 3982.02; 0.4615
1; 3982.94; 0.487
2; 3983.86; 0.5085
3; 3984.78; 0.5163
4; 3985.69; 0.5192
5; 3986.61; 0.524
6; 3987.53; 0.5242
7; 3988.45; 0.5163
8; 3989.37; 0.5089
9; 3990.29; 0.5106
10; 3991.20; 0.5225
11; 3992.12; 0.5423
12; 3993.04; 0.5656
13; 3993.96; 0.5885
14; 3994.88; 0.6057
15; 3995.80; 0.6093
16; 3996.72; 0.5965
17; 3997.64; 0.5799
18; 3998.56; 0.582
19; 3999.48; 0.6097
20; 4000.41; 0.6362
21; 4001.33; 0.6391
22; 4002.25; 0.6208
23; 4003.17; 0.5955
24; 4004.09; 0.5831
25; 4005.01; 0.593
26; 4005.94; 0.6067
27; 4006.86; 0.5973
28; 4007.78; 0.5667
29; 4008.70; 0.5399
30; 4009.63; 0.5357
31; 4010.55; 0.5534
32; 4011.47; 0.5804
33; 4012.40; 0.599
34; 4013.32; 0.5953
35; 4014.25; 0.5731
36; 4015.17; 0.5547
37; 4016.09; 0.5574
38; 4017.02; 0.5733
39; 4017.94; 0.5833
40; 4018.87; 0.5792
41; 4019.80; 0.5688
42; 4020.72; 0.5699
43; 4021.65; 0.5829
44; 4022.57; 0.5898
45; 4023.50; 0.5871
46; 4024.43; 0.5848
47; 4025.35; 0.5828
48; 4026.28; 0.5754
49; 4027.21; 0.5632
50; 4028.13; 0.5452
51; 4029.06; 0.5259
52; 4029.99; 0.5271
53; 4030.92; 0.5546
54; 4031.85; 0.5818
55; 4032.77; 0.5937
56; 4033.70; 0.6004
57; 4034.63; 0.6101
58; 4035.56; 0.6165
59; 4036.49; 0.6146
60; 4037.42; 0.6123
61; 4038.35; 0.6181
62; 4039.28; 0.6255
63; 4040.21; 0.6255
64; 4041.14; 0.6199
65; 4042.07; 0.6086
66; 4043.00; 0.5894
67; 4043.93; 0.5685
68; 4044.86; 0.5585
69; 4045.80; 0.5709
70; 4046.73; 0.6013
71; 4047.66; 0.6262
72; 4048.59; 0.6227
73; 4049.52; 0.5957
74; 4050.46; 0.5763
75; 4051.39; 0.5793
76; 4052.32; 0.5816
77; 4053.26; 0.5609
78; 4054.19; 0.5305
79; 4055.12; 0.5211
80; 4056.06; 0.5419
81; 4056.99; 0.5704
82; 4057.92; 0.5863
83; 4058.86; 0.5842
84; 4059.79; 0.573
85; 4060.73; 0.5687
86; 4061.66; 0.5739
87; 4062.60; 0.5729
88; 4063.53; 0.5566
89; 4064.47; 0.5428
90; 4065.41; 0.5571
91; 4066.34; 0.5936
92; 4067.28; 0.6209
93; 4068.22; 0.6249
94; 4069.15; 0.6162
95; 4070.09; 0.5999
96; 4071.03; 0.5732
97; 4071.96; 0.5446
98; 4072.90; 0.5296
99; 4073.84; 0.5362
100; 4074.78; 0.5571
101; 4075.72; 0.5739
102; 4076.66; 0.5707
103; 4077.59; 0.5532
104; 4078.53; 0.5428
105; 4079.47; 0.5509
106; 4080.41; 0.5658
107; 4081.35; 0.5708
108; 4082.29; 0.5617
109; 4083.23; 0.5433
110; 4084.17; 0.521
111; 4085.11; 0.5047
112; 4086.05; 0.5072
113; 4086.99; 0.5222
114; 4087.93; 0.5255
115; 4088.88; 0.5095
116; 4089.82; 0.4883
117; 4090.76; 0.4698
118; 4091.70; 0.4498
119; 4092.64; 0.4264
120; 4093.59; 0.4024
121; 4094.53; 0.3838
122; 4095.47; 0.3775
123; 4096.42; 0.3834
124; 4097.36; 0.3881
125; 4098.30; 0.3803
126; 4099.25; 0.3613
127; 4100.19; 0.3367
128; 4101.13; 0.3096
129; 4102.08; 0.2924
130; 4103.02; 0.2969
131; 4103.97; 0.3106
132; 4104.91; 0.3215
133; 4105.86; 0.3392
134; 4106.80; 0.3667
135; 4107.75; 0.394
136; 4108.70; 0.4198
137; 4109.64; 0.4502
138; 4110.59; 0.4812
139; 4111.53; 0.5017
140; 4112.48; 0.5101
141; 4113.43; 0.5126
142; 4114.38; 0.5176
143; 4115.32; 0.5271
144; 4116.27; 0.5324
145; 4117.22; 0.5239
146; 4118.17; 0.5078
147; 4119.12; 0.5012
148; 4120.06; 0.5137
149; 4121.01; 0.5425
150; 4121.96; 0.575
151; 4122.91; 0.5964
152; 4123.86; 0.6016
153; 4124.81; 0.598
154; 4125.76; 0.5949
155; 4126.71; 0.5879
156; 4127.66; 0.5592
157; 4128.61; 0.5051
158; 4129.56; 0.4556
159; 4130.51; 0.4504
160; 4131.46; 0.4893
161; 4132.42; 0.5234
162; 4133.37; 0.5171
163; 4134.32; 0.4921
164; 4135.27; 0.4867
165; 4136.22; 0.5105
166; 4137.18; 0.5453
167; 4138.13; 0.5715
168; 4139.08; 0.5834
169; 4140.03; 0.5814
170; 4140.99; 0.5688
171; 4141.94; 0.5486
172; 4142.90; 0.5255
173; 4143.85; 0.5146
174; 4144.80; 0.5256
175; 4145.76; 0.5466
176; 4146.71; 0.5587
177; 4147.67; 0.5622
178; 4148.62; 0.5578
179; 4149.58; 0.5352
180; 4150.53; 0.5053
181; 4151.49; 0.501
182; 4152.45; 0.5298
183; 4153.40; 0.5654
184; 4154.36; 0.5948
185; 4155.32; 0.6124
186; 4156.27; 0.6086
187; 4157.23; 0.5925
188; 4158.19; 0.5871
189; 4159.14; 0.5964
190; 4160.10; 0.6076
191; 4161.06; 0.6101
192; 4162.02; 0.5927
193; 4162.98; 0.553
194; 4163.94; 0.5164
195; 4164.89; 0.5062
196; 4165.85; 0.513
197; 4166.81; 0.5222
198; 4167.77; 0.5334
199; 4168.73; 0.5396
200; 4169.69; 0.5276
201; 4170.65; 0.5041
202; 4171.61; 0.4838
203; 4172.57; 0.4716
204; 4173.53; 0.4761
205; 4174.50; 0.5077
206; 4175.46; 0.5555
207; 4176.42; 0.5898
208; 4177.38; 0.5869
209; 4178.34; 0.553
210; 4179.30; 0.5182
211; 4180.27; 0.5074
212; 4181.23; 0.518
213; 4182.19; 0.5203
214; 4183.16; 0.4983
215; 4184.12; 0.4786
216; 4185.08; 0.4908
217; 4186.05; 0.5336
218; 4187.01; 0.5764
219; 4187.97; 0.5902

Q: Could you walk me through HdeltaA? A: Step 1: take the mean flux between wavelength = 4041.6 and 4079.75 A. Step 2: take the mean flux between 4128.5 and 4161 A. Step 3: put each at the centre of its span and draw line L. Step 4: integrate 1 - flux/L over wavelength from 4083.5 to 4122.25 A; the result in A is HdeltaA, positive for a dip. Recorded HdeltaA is 7.99 A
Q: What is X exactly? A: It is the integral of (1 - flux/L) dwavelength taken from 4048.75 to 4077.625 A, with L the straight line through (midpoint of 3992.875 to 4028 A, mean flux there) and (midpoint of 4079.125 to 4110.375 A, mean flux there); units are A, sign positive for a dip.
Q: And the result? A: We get -4.90 A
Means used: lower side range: 0.584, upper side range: 0.431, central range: 0.571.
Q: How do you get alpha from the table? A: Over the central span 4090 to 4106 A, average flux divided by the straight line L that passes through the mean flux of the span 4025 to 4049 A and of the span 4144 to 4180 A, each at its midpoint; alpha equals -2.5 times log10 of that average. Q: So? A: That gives 0.47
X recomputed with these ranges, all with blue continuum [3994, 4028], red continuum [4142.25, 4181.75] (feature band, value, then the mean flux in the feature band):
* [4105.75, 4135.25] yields 2.5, 0.508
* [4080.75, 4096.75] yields 2.4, 0.481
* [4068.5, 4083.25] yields 0.1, 0.563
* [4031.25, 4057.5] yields -0.7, 0.59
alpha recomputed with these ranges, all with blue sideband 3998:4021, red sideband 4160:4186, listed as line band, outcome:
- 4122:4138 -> 0.02 mag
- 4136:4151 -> -0.02 mag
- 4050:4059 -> 0.01 mag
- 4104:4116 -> 0.24 mag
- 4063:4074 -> -0.02 mag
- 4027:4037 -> 0.00 mag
